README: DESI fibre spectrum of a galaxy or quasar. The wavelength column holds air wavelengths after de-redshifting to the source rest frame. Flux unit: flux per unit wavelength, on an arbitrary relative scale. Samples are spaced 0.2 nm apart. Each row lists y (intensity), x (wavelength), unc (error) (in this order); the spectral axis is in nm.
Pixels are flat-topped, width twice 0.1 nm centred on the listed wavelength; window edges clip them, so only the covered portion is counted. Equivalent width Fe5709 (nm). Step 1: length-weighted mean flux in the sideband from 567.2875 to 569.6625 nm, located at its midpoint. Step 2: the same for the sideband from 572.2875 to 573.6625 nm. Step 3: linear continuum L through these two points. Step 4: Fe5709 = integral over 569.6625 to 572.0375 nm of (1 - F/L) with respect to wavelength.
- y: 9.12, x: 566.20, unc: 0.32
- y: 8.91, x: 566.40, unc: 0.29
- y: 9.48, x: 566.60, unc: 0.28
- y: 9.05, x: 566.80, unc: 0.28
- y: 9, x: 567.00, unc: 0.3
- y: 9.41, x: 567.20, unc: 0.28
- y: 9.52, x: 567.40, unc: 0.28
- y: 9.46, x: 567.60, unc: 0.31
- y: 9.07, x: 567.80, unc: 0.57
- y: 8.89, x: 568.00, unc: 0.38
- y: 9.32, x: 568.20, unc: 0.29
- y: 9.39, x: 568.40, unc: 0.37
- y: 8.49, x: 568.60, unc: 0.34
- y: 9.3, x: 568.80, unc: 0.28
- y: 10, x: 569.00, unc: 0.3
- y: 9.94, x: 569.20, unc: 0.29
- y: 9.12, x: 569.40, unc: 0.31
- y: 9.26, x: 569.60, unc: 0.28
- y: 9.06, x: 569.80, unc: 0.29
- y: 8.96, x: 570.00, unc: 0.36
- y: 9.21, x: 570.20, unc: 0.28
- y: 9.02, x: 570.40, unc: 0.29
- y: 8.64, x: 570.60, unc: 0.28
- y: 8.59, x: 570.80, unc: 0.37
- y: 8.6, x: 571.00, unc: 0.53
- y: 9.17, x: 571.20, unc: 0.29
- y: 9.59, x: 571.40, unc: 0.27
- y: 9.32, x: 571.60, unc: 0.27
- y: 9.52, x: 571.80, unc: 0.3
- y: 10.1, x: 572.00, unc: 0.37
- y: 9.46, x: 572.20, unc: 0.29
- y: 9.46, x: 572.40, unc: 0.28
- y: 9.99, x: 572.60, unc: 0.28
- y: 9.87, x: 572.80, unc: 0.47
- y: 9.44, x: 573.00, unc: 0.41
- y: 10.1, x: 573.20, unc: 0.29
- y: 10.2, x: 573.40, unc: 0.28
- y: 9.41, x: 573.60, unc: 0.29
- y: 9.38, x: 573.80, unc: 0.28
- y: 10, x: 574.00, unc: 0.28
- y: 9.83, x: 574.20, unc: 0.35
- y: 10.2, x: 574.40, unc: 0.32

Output 0.11 nm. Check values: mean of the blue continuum 9.31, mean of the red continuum 9.79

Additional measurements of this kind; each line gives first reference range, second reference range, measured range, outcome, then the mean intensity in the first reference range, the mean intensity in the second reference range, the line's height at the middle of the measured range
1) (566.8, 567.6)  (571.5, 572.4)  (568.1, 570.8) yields 0.07 nm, 9.3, 9.58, 9.43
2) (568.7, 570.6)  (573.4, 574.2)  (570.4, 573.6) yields 0.02 nm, 9.28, 9.7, 9.52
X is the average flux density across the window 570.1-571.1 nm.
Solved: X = 8.81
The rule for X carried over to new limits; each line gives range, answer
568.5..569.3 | 9.43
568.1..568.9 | 9.12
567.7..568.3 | 9.09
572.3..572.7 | 9.73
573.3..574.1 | 9.75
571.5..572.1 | 9.65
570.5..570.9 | 8.62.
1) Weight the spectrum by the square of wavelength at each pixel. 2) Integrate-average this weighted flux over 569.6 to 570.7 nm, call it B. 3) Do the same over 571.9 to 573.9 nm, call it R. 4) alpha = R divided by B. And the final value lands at 1.09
